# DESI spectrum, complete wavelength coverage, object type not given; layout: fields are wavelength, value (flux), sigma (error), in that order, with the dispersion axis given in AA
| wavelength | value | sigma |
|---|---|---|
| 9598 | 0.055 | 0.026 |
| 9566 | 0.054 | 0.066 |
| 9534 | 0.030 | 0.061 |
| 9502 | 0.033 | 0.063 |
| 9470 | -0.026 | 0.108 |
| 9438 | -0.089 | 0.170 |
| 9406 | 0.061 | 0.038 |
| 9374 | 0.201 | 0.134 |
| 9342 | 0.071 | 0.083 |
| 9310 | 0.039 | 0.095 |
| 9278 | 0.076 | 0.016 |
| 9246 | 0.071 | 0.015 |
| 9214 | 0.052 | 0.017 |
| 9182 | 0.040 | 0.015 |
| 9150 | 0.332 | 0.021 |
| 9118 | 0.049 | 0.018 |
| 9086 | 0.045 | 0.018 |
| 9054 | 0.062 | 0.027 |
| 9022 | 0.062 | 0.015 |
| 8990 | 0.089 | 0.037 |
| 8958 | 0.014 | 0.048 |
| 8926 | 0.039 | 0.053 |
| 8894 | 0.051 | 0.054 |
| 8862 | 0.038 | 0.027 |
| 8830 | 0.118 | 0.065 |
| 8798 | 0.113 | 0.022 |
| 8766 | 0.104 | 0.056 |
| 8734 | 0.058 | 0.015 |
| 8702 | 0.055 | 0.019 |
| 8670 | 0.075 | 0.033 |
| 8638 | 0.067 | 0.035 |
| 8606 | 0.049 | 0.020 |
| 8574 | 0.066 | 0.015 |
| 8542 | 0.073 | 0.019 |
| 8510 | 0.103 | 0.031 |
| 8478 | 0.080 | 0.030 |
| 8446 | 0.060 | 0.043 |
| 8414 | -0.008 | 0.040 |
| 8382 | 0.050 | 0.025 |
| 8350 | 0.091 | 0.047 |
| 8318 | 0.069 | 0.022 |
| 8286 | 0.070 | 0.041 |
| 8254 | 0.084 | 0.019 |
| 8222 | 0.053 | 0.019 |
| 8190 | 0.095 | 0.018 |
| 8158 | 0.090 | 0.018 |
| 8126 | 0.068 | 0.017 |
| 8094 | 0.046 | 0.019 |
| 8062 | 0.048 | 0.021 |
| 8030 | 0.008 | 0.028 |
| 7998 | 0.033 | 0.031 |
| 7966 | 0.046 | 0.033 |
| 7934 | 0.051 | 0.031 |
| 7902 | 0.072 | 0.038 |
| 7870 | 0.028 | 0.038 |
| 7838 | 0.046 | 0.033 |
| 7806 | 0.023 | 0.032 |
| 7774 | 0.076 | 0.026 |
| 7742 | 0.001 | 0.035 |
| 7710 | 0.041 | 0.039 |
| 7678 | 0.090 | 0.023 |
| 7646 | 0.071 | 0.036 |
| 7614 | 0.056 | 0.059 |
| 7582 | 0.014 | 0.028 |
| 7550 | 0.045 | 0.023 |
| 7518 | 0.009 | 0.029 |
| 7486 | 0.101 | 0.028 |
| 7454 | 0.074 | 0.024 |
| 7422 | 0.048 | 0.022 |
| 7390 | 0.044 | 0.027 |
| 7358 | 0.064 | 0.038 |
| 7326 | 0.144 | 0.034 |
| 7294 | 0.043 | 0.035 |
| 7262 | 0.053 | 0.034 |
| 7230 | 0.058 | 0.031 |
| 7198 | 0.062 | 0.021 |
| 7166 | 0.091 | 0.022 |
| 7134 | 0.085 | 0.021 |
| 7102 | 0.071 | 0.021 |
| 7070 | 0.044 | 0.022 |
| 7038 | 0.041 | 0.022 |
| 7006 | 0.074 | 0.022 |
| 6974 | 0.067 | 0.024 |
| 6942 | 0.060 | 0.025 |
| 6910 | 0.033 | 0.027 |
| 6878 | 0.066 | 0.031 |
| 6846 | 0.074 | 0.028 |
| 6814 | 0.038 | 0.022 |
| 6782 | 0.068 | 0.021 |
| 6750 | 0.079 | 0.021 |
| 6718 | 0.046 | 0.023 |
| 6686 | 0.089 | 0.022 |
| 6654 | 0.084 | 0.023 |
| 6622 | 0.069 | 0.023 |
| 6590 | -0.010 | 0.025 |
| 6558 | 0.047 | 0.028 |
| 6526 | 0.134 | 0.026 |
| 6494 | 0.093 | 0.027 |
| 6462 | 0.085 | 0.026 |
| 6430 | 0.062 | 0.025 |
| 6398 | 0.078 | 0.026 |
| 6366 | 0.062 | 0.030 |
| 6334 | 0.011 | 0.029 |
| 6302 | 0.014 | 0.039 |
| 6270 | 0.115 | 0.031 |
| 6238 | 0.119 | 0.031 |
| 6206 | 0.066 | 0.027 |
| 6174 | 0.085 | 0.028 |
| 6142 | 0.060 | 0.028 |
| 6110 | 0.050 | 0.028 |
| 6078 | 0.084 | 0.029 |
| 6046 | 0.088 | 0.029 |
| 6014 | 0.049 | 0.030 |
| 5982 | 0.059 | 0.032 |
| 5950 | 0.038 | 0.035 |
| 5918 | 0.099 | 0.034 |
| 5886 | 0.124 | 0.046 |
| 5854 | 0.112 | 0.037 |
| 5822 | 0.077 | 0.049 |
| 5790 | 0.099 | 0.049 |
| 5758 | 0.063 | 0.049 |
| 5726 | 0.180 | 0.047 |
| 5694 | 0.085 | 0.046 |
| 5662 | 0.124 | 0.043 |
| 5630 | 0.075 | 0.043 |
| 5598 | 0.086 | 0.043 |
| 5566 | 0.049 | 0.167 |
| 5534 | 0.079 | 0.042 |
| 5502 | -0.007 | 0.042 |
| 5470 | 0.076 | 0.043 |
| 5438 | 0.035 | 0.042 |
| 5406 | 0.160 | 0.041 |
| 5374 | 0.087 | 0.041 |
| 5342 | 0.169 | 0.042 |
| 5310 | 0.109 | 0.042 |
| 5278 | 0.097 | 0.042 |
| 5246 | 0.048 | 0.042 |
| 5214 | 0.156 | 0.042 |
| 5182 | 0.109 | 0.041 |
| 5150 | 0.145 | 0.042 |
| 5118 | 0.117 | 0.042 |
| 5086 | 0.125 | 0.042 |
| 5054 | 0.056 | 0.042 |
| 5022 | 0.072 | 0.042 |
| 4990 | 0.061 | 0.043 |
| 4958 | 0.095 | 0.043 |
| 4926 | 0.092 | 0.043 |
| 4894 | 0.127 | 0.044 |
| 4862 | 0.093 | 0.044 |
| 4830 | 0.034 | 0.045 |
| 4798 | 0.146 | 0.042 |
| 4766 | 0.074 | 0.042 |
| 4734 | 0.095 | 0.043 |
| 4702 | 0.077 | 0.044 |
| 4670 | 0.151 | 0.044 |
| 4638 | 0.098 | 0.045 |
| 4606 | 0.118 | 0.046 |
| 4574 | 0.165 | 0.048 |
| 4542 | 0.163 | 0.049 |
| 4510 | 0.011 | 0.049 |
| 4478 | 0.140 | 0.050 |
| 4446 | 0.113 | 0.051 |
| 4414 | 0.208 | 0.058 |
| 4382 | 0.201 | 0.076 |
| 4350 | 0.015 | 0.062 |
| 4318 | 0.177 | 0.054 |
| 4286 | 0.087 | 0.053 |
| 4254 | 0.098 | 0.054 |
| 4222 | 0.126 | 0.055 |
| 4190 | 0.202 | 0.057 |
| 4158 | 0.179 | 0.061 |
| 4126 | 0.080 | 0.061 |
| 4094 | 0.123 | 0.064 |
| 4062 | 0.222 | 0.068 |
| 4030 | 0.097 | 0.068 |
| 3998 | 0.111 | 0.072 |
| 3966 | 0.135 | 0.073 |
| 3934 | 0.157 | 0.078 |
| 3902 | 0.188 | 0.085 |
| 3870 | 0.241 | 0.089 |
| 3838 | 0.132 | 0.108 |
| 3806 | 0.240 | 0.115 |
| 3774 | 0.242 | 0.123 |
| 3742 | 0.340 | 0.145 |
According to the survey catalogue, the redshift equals 1.456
